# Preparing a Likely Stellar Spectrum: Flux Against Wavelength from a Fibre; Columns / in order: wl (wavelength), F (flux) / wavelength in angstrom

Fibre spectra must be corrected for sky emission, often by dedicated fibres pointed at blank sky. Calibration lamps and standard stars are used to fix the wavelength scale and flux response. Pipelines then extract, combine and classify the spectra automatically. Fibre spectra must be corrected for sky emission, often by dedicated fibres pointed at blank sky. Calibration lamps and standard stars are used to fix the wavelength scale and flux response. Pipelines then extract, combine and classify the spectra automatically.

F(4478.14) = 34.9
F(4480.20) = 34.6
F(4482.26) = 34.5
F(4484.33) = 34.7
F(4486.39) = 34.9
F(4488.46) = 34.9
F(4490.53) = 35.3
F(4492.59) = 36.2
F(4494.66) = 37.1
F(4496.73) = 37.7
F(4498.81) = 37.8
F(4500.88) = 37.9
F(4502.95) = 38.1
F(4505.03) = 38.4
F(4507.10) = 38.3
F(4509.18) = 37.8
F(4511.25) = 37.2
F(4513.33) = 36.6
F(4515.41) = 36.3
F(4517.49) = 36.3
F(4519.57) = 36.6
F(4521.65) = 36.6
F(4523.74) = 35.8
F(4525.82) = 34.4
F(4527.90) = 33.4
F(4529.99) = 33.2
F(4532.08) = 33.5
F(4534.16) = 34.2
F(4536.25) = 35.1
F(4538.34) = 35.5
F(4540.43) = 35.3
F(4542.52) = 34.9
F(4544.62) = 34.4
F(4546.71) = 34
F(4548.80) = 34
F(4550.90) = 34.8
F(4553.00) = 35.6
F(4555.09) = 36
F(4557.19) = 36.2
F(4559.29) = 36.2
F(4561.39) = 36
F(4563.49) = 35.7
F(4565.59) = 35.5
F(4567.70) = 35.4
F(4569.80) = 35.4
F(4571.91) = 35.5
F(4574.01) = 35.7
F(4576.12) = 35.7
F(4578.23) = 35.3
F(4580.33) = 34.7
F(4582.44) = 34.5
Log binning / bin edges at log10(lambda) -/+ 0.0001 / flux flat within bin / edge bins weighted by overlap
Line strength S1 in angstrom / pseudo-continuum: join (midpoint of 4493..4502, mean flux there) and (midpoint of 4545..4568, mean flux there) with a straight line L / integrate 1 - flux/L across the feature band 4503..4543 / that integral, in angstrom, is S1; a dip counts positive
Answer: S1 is 0.85 angstrom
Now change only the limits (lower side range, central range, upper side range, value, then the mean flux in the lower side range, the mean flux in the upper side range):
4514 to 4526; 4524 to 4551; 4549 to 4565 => 1.1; 36.1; 35.7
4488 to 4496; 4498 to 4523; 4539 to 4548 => -1.2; 36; 34.7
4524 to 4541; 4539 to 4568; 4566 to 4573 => -0.3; 34.4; 35.4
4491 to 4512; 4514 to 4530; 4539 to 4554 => 0.4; 37.6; 34.7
